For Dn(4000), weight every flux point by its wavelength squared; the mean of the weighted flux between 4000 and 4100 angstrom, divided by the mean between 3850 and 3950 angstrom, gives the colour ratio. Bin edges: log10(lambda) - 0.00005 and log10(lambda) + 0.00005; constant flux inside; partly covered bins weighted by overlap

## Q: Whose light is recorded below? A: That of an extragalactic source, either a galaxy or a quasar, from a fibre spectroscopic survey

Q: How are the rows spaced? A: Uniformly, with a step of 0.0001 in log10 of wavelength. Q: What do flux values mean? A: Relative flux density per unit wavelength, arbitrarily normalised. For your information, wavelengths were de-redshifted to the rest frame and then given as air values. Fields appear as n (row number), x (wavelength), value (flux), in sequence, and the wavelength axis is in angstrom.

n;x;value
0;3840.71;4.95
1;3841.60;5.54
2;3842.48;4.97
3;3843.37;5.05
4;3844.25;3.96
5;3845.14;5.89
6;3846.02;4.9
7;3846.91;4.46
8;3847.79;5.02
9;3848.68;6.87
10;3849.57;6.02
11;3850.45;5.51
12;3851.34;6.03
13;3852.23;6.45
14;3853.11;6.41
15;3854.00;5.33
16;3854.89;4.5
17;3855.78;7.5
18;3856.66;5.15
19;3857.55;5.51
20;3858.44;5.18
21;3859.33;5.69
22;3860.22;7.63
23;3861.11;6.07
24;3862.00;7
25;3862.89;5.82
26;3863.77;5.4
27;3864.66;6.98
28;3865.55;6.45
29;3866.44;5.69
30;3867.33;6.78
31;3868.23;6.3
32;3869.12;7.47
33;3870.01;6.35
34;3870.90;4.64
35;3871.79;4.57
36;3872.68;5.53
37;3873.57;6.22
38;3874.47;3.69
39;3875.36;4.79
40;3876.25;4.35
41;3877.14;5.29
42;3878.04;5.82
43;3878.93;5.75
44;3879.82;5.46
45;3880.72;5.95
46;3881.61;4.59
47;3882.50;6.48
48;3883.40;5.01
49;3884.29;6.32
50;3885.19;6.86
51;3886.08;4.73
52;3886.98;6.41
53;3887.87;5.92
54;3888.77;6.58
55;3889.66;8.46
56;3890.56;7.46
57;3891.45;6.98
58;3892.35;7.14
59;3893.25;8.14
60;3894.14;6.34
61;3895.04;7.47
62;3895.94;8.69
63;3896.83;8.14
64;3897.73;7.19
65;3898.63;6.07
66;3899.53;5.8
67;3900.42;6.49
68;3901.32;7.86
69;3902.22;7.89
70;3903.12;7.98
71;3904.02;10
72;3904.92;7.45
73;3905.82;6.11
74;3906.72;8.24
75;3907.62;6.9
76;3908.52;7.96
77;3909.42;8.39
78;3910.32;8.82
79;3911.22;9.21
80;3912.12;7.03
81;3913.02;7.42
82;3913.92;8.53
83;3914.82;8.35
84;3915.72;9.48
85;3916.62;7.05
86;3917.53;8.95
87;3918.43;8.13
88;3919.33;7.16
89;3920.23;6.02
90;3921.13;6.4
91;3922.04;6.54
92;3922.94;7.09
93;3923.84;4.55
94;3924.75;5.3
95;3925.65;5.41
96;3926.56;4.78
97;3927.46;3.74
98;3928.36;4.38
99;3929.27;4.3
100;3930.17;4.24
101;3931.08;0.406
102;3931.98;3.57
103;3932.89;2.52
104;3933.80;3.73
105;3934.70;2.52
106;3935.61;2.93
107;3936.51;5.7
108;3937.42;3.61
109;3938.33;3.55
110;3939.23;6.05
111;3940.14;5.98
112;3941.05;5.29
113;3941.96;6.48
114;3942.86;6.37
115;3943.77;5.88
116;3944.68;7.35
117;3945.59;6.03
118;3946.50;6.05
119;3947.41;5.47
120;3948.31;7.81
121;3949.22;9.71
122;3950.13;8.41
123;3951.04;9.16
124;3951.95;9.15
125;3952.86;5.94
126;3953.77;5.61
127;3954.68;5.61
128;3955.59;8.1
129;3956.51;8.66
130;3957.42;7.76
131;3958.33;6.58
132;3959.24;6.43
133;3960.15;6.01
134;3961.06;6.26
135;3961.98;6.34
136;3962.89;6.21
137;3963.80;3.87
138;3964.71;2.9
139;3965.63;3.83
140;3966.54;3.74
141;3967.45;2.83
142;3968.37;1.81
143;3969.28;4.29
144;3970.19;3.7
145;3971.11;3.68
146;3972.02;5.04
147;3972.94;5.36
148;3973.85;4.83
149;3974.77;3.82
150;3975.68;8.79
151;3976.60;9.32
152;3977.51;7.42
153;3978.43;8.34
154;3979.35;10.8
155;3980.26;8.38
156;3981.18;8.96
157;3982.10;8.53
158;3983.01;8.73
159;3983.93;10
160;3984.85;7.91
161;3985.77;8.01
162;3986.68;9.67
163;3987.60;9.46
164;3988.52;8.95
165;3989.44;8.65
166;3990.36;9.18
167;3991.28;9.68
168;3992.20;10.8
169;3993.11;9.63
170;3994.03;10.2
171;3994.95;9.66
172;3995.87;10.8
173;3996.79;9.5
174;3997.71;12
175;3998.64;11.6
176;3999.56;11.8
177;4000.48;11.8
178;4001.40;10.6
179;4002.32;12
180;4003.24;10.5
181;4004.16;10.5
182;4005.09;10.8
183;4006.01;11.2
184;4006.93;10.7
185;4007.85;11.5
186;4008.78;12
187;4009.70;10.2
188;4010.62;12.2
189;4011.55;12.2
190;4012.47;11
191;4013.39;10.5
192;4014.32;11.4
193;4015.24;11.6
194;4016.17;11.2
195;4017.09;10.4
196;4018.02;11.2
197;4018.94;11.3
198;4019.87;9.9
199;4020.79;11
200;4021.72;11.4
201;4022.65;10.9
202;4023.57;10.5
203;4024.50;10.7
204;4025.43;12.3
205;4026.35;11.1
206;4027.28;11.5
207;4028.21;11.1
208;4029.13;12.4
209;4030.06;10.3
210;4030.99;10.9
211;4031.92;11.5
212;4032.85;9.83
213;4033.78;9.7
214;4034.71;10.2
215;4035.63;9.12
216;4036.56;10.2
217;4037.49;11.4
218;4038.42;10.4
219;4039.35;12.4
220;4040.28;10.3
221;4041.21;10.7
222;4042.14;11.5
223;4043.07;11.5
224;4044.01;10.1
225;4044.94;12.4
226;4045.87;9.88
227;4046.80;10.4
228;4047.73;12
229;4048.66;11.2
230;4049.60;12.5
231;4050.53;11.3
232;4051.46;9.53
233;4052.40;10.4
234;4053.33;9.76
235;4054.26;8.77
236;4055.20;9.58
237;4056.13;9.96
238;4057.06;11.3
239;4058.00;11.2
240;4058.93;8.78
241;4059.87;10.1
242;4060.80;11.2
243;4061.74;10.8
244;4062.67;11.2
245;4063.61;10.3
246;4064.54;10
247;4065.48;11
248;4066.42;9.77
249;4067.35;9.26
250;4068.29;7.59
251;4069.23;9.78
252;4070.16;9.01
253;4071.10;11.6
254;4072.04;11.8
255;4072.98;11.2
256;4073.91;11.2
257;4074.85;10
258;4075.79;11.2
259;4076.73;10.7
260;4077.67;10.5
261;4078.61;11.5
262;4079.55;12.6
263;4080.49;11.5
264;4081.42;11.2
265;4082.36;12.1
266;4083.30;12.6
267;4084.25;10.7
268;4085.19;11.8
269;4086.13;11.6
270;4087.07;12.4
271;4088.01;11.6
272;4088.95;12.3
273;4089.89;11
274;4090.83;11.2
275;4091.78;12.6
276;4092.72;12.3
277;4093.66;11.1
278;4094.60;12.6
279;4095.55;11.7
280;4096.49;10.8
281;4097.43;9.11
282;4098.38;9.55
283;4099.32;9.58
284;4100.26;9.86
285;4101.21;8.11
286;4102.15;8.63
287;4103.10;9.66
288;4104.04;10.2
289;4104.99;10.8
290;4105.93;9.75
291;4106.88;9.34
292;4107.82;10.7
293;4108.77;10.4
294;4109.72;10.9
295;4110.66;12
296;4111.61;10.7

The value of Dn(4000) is 1.9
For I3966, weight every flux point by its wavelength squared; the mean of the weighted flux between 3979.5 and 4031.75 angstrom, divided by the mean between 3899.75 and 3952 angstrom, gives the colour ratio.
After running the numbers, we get 1.72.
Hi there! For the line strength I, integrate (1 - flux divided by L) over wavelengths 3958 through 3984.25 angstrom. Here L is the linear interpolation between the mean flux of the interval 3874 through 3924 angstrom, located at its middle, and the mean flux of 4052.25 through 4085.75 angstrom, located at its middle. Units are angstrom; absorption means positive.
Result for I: 7.6 angstrom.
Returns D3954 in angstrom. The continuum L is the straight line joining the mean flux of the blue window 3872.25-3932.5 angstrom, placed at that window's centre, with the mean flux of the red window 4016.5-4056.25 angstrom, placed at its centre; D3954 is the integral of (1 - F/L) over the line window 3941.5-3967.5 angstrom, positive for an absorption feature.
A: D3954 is 5.5 angstrom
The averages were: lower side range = 6.5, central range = 6.42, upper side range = 10.8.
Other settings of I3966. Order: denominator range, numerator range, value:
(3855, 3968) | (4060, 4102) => 1.91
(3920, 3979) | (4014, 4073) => 2.02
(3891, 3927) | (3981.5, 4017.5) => 1.49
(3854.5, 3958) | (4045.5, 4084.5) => 1.82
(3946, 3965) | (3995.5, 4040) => 1.67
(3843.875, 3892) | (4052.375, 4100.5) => 2.05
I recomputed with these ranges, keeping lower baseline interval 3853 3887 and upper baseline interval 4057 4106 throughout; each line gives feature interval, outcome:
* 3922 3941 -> 7.7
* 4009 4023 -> -2.9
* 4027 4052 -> -2.9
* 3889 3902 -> -1.9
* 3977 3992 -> -0.8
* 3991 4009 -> -4.1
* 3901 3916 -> -3.1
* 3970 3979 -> 2.3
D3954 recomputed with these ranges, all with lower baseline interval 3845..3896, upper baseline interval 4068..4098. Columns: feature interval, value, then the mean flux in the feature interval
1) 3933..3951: 4.74 angstrom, 5.75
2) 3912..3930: 1.85 angstrom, 6.49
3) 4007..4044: -4.48 angstrom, 11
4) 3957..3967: 3.41 angstrom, 5.44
